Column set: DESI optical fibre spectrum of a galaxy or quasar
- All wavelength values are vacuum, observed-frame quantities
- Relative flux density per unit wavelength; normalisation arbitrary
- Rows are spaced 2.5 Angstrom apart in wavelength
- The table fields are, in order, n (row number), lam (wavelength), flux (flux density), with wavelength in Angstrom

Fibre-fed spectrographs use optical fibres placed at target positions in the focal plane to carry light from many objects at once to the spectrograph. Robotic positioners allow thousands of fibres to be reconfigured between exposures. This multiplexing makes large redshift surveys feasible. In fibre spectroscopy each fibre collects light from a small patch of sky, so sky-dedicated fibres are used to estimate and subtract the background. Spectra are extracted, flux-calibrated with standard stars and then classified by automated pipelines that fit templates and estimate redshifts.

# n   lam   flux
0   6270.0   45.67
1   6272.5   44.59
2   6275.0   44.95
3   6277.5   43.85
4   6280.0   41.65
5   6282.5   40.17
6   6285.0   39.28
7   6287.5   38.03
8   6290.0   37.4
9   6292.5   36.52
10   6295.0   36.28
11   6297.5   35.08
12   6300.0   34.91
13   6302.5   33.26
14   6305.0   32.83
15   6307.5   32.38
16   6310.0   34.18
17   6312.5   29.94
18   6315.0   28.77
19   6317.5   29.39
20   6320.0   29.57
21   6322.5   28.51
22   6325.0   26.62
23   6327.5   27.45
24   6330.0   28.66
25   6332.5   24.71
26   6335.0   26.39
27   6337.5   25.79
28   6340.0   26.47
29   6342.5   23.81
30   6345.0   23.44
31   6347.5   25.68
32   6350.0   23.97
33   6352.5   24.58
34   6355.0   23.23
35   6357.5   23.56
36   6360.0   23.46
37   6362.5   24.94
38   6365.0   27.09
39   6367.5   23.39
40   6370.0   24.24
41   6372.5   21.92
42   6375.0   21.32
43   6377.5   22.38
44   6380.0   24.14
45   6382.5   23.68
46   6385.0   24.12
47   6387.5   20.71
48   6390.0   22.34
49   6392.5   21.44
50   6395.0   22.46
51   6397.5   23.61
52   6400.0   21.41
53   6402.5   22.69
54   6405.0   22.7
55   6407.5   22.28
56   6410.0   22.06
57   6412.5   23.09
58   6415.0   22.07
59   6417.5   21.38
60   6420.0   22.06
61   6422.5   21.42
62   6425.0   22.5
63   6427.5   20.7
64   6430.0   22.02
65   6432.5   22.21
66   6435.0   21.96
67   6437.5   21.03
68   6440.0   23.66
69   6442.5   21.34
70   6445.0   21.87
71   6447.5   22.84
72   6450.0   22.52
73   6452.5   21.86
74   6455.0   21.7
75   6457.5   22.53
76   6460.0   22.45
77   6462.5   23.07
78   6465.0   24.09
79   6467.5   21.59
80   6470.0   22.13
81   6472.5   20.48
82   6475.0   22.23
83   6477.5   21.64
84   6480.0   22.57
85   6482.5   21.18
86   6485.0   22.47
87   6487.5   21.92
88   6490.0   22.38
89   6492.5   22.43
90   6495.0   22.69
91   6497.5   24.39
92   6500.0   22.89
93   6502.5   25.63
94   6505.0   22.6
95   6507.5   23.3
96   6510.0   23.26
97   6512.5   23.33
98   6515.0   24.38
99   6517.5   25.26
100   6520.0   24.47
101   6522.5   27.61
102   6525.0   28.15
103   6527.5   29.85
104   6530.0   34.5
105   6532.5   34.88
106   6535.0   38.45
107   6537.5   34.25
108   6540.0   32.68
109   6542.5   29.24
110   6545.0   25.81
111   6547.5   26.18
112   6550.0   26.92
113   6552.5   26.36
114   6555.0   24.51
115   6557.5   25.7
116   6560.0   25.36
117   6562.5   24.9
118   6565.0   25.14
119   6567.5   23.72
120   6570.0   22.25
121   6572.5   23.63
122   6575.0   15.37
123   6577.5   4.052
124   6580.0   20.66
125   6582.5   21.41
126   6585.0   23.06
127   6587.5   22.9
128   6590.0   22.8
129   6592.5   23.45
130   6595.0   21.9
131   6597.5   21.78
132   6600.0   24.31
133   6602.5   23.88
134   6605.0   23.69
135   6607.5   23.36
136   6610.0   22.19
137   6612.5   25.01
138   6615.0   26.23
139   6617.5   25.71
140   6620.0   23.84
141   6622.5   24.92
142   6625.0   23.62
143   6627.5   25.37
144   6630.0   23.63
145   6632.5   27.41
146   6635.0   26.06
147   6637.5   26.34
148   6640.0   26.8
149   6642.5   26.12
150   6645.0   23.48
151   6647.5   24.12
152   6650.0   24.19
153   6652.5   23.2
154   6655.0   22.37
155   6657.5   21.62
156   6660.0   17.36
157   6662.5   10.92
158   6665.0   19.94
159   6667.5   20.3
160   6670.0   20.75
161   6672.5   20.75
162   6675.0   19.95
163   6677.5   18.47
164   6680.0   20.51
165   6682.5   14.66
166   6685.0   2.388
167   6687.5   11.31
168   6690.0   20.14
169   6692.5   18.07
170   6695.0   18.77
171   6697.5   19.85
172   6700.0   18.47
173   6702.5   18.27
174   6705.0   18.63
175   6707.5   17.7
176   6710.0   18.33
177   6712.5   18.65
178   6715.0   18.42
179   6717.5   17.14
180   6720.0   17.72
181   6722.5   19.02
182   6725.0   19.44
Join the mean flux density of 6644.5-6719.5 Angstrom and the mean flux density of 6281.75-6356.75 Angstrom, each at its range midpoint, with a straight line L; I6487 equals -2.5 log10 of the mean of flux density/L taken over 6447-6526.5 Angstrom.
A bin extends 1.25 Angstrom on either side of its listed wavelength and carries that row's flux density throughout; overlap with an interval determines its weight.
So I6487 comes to 0.07 mag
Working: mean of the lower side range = 30.1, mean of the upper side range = 18.6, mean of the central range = 23.2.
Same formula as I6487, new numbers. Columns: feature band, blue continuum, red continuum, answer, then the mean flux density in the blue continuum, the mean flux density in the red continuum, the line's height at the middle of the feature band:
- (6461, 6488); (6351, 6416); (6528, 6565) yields 0.19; 23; 29.1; 26.4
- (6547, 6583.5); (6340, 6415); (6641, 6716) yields -0.09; 23.3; 19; 20.6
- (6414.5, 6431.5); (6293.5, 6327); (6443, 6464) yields 0.12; 31.6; 22.3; 24.3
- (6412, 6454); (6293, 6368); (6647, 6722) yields 0.15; 28.1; 18.4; 25.3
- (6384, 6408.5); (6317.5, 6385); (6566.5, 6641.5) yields 0.11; 25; 23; 24.7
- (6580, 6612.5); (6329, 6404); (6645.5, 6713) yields -0.15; 23.8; 18.6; 20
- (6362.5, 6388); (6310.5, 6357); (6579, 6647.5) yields 0.12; 26.6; 24.1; 26.2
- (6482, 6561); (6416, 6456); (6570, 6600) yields -0.25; 21.9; 20.4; 21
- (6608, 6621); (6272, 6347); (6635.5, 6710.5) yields -0.14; 32.6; 19.5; 21.6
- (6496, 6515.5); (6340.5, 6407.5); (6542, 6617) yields -0.02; 23.3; 23.2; 23.2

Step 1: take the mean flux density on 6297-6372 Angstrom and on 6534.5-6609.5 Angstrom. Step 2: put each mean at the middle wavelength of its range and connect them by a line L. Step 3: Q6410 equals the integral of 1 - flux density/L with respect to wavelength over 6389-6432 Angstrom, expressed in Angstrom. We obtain 6.9 Angstrom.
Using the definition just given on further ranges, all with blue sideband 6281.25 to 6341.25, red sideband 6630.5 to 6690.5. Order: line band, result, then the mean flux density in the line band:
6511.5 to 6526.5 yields -0.38 Angstrom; 25.6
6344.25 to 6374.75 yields 6.22 Angstrom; 24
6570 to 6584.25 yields 3.35 Angstrom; 17.7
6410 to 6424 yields 3.12 Angstrom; 22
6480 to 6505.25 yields 2.94 Angstrom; 22.9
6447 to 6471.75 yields 4.16 Angstrom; 22.4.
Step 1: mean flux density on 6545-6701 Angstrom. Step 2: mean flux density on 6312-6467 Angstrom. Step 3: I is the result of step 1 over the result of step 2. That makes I 0.92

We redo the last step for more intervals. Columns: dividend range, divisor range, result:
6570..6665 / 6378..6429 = 1.01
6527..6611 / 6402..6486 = 1.13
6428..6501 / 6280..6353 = 0.72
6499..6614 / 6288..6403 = 0.93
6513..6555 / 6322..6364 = 1.15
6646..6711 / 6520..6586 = 0.71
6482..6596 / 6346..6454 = 1.09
